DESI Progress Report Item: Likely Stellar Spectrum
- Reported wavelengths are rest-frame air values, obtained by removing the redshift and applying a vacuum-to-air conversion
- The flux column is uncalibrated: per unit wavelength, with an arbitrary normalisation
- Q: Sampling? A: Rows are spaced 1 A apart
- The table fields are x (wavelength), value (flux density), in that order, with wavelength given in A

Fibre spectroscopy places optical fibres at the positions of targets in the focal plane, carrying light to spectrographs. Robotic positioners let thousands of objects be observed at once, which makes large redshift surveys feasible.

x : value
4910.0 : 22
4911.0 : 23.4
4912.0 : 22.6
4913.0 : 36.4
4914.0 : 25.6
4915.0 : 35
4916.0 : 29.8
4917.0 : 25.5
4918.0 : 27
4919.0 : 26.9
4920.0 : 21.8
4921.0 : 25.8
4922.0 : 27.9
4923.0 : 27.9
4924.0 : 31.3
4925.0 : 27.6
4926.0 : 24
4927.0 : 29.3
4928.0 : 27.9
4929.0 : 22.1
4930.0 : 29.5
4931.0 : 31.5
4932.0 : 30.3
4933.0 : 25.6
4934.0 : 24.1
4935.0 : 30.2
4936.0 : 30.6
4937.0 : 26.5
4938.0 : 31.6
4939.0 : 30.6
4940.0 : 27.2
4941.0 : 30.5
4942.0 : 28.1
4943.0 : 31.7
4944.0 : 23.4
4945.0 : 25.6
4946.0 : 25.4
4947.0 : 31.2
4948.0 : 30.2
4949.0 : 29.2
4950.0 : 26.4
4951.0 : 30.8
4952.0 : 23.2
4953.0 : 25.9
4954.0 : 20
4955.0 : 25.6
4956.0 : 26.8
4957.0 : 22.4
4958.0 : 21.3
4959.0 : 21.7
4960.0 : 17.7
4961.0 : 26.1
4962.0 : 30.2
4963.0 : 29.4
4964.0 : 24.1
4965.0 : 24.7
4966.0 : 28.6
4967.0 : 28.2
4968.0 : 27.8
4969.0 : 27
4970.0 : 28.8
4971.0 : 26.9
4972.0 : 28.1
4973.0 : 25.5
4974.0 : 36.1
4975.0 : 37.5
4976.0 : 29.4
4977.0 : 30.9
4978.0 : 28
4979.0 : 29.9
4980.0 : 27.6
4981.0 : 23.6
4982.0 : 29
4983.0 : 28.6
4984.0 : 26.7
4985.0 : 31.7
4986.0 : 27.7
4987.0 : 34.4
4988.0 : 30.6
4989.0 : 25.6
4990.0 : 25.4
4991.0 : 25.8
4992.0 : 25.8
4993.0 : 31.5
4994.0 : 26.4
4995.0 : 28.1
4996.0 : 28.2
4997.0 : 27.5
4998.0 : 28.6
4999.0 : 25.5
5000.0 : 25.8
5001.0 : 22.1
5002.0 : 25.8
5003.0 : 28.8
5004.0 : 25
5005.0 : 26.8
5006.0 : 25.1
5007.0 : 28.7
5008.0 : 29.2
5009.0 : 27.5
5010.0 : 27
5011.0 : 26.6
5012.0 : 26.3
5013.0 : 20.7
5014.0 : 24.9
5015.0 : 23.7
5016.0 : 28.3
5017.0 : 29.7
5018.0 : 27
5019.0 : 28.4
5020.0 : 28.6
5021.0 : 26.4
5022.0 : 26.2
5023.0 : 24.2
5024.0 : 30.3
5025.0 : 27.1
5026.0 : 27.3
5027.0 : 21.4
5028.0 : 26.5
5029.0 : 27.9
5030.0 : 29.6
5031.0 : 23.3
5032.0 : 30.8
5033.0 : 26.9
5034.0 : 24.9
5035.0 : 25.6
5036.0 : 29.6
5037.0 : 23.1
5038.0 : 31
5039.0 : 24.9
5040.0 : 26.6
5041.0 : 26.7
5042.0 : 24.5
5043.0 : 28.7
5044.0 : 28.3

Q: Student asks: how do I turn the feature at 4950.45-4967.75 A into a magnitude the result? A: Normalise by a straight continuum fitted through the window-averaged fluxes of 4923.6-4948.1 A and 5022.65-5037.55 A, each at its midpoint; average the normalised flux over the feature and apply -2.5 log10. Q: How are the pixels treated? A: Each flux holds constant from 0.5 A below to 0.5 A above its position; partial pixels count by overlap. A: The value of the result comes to 0.11 mag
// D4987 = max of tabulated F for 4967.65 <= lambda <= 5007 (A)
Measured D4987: 37.5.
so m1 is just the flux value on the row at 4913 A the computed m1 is 36.4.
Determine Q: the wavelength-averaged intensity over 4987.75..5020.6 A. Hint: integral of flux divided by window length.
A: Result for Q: 26.8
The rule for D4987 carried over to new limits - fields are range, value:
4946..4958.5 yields 31.2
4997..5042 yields 31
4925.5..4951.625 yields 31.7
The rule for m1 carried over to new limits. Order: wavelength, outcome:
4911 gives 23.4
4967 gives 28.2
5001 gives 22.1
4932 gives 30.3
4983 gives 28.6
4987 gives 34.4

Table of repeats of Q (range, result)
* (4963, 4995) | 28.5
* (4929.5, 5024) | 27.4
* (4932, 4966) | 26.7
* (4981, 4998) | 28.2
